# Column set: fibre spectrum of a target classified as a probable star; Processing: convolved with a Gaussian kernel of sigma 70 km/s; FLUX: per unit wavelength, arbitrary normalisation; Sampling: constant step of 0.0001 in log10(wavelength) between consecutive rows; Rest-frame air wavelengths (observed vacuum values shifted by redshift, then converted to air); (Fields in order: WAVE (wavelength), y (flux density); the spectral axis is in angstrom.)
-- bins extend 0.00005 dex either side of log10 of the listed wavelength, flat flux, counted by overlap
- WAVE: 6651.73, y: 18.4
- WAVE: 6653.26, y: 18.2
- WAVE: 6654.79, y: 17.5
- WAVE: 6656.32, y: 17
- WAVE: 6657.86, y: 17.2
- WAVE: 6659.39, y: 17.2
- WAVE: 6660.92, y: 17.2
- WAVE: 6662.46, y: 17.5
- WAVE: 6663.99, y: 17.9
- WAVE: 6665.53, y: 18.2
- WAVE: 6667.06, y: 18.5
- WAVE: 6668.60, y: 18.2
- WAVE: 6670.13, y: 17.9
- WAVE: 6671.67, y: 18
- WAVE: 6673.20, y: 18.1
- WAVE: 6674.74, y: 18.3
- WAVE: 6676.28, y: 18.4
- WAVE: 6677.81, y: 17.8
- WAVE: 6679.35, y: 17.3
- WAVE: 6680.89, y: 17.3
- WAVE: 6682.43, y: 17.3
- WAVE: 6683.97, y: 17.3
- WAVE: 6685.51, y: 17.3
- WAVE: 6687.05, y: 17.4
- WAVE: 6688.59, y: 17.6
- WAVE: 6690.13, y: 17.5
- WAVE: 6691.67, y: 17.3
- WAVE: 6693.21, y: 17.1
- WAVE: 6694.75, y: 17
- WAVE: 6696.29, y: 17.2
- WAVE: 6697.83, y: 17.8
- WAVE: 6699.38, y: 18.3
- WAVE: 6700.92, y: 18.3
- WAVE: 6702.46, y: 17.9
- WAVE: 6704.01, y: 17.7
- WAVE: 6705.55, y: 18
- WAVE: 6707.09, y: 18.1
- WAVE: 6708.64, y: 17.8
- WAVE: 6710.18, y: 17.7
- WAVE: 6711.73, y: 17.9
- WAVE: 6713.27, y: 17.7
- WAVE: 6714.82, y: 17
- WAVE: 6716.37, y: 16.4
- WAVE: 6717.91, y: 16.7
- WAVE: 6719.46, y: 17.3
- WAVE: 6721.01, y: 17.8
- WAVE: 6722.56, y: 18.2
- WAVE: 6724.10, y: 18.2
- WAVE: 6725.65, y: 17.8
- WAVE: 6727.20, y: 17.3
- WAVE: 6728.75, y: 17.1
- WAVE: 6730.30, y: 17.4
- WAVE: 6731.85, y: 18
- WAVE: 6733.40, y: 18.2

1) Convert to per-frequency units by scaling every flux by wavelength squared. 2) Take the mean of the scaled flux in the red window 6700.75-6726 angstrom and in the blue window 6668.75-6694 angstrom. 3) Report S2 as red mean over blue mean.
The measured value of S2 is 1.0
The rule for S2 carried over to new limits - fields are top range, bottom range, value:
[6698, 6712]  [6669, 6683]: 1.01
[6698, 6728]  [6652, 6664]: 1.03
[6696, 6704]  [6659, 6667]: 1.02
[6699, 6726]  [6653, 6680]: 1.01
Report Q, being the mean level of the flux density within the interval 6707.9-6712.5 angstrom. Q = 17.8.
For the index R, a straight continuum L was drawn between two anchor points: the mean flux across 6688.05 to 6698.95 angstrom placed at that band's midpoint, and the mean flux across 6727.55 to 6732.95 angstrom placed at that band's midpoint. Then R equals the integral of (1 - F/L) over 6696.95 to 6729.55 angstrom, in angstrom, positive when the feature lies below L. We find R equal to -0.39 angstrom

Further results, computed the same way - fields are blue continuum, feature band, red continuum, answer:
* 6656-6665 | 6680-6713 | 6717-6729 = -0.3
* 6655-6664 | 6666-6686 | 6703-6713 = -0.4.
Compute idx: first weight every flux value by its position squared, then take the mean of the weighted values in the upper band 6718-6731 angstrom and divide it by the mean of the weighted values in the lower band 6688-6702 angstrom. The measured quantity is 1.0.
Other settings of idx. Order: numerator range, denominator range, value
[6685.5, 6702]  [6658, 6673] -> 0.99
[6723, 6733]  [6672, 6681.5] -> 1.00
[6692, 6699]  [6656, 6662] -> 1.02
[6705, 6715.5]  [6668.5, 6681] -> 1.00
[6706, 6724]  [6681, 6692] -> 1.02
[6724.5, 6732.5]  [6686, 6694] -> 1.02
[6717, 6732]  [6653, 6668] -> 1.02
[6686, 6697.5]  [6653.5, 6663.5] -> 1.01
